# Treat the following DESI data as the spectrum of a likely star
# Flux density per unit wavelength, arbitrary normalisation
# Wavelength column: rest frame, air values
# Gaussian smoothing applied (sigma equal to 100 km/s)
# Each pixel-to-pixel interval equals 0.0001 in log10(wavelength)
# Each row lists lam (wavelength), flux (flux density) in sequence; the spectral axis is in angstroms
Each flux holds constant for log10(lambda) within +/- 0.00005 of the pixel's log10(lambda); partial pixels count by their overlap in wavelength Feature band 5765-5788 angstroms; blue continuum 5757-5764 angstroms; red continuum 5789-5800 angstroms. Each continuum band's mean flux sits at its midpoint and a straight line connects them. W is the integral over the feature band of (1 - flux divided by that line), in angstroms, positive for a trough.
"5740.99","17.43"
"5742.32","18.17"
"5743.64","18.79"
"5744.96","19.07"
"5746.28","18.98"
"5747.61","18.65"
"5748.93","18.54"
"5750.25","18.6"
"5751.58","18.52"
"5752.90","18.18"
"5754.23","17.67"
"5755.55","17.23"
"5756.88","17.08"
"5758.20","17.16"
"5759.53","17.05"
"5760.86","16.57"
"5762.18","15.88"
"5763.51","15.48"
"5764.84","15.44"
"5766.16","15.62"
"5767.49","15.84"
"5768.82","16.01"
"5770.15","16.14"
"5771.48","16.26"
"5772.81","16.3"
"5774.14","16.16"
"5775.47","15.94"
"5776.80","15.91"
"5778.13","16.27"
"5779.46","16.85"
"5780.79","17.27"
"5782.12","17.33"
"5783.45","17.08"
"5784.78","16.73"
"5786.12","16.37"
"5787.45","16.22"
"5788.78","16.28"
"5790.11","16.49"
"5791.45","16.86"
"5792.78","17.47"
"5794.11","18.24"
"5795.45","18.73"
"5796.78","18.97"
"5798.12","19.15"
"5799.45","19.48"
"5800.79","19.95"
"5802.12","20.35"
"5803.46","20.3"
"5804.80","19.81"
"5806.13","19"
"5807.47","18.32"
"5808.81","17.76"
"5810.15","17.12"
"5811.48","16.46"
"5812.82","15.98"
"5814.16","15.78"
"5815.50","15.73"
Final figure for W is 1.2 angstroms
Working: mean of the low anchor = 16.5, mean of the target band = 16.4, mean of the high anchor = 18.1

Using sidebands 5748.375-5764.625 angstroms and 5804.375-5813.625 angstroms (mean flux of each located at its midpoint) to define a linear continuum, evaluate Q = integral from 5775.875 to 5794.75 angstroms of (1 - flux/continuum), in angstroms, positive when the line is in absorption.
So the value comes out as 0.8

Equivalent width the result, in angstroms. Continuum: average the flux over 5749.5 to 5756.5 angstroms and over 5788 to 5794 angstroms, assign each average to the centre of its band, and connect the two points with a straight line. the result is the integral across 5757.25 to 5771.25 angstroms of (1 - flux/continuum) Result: 1.2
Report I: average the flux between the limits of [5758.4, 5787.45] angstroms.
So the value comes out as 16.3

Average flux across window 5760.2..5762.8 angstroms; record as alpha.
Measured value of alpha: 16.3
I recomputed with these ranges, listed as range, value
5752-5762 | 17.2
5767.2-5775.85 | 16.1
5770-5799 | 17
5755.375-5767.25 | 16.3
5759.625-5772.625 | 16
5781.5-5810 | 18.1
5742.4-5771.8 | 17.2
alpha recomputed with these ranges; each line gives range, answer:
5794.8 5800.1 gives 19.1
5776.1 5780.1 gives 16.3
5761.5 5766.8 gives 15.6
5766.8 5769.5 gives 15.9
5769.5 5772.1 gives 16.2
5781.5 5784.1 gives 17.2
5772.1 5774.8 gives 16.2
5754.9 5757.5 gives 17.1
